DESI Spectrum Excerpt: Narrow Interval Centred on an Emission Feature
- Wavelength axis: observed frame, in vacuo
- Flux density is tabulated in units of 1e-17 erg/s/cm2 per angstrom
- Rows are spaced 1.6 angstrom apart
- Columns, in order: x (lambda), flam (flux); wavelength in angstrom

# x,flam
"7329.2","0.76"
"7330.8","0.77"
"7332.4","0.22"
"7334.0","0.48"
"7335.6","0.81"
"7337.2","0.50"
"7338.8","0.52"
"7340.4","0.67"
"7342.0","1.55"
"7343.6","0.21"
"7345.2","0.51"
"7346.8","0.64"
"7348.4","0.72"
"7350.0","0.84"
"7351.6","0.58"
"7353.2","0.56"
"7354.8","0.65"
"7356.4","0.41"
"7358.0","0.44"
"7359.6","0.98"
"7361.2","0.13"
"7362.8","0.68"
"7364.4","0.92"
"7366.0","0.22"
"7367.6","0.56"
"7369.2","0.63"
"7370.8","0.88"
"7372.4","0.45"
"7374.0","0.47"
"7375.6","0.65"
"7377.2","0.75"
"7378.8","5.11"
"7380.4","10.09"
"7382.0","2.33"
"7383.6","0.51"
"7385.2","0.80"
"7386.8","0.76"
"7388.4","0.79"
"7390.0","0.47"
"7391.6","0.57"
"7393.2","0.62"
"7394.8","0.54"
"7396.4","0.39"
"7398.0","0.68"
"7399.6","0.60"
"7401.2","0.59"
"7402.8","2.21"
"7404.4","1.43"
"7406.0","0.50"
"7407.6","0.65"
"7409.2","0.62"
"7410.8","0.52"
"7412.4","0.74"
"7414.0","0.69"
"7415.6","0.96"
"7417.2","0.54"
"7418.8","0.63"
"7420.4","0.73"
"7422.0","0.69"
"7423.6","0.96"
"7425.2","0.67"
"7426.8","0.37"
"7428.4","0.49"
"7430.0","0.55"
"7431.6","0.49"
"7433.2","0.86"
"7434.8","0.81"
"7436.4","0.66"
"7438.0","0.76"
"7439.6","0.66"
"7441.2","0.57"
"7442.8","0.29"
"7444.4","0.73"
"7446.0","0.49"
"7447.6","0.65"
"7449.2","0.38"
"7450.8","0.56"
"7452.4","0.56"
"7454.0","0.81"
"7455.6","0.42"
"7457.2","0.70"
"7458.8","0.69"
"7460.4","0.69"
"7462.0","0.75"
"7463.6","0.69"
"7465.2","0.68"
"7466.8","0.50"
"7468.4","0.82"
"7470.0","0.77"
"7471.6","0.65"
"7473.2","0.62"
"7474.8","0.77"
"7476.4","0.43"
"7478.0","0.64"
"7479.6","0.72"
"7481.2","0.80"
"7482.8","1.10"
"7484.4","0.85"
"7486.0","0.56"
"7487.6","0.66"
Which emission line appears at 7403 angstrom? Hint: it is [N II] 6583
